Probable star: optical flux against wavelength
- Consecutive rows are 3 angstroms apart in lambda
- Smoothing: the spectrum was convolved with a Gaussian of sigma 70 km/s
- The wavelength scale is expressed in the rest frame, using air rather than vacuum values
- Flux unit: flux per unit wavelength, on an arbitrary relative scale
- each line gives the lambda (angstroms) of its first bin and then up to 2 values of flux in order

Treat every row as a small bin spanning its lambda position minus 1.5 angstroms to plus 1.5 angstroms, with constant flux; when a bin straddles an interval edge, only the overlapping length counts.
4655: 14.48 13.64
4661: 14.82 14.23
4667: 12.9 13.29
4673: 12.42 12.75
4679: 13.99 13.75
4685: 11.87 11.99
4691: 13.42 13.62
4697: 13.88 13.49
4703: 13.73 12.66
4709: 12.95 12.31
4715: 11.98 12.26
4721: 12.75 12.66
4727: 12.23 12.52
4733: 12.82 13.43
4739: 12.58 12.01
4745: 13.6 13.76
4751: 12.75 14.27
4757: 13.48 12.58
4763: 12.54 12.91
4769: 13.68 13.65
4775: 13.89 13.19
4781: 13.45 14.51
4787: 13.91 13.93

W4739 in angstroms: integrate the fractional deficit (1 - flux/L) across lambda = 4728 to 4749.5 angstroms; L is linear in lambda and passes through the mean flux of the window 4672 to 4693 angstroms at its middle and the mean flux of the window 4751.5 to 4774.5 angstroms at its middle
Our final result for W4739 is 0.4 angstroms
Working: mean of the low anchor 12.9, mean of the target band 12.9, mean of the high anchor 13.3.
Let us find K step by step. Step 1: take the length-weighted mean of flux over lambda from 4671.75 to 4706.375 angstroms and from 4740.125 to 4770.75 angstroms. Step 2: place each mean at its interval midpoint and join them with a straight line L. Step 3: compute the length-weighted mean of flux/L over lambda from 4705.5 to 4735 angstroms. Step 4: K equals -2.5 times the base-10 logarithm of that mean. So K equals 0.05 mag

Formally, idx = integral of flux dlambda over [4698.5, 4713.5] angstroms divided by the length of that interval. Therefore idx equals 13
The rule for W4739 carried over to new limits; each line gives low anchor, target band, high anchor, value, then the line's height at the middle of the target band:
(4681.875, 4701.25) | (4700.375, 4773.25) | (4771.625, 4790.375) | 2.8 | 13.4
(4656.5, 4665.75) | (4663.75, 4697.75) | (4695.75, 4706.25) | 1.8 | 13.9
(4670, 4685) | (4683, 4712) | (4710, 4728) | -0.7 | 12.8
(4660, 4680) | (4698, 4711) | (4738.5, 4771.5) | 0.1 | 13.3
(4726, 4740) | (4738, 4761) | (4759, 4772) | -0.5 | 12.9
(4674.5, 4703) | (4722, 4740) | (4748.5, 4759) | 0.9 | 13.4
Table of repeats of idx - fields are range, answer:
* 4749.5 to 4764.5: 13.1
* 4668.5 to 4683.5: 13.2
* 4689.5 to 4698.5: 13.6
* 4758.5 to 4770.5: 12.9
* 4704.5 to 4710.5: 12.8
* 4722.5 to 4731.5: 12.5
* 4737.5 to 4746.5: 12.7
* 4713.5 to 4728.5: 12.4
